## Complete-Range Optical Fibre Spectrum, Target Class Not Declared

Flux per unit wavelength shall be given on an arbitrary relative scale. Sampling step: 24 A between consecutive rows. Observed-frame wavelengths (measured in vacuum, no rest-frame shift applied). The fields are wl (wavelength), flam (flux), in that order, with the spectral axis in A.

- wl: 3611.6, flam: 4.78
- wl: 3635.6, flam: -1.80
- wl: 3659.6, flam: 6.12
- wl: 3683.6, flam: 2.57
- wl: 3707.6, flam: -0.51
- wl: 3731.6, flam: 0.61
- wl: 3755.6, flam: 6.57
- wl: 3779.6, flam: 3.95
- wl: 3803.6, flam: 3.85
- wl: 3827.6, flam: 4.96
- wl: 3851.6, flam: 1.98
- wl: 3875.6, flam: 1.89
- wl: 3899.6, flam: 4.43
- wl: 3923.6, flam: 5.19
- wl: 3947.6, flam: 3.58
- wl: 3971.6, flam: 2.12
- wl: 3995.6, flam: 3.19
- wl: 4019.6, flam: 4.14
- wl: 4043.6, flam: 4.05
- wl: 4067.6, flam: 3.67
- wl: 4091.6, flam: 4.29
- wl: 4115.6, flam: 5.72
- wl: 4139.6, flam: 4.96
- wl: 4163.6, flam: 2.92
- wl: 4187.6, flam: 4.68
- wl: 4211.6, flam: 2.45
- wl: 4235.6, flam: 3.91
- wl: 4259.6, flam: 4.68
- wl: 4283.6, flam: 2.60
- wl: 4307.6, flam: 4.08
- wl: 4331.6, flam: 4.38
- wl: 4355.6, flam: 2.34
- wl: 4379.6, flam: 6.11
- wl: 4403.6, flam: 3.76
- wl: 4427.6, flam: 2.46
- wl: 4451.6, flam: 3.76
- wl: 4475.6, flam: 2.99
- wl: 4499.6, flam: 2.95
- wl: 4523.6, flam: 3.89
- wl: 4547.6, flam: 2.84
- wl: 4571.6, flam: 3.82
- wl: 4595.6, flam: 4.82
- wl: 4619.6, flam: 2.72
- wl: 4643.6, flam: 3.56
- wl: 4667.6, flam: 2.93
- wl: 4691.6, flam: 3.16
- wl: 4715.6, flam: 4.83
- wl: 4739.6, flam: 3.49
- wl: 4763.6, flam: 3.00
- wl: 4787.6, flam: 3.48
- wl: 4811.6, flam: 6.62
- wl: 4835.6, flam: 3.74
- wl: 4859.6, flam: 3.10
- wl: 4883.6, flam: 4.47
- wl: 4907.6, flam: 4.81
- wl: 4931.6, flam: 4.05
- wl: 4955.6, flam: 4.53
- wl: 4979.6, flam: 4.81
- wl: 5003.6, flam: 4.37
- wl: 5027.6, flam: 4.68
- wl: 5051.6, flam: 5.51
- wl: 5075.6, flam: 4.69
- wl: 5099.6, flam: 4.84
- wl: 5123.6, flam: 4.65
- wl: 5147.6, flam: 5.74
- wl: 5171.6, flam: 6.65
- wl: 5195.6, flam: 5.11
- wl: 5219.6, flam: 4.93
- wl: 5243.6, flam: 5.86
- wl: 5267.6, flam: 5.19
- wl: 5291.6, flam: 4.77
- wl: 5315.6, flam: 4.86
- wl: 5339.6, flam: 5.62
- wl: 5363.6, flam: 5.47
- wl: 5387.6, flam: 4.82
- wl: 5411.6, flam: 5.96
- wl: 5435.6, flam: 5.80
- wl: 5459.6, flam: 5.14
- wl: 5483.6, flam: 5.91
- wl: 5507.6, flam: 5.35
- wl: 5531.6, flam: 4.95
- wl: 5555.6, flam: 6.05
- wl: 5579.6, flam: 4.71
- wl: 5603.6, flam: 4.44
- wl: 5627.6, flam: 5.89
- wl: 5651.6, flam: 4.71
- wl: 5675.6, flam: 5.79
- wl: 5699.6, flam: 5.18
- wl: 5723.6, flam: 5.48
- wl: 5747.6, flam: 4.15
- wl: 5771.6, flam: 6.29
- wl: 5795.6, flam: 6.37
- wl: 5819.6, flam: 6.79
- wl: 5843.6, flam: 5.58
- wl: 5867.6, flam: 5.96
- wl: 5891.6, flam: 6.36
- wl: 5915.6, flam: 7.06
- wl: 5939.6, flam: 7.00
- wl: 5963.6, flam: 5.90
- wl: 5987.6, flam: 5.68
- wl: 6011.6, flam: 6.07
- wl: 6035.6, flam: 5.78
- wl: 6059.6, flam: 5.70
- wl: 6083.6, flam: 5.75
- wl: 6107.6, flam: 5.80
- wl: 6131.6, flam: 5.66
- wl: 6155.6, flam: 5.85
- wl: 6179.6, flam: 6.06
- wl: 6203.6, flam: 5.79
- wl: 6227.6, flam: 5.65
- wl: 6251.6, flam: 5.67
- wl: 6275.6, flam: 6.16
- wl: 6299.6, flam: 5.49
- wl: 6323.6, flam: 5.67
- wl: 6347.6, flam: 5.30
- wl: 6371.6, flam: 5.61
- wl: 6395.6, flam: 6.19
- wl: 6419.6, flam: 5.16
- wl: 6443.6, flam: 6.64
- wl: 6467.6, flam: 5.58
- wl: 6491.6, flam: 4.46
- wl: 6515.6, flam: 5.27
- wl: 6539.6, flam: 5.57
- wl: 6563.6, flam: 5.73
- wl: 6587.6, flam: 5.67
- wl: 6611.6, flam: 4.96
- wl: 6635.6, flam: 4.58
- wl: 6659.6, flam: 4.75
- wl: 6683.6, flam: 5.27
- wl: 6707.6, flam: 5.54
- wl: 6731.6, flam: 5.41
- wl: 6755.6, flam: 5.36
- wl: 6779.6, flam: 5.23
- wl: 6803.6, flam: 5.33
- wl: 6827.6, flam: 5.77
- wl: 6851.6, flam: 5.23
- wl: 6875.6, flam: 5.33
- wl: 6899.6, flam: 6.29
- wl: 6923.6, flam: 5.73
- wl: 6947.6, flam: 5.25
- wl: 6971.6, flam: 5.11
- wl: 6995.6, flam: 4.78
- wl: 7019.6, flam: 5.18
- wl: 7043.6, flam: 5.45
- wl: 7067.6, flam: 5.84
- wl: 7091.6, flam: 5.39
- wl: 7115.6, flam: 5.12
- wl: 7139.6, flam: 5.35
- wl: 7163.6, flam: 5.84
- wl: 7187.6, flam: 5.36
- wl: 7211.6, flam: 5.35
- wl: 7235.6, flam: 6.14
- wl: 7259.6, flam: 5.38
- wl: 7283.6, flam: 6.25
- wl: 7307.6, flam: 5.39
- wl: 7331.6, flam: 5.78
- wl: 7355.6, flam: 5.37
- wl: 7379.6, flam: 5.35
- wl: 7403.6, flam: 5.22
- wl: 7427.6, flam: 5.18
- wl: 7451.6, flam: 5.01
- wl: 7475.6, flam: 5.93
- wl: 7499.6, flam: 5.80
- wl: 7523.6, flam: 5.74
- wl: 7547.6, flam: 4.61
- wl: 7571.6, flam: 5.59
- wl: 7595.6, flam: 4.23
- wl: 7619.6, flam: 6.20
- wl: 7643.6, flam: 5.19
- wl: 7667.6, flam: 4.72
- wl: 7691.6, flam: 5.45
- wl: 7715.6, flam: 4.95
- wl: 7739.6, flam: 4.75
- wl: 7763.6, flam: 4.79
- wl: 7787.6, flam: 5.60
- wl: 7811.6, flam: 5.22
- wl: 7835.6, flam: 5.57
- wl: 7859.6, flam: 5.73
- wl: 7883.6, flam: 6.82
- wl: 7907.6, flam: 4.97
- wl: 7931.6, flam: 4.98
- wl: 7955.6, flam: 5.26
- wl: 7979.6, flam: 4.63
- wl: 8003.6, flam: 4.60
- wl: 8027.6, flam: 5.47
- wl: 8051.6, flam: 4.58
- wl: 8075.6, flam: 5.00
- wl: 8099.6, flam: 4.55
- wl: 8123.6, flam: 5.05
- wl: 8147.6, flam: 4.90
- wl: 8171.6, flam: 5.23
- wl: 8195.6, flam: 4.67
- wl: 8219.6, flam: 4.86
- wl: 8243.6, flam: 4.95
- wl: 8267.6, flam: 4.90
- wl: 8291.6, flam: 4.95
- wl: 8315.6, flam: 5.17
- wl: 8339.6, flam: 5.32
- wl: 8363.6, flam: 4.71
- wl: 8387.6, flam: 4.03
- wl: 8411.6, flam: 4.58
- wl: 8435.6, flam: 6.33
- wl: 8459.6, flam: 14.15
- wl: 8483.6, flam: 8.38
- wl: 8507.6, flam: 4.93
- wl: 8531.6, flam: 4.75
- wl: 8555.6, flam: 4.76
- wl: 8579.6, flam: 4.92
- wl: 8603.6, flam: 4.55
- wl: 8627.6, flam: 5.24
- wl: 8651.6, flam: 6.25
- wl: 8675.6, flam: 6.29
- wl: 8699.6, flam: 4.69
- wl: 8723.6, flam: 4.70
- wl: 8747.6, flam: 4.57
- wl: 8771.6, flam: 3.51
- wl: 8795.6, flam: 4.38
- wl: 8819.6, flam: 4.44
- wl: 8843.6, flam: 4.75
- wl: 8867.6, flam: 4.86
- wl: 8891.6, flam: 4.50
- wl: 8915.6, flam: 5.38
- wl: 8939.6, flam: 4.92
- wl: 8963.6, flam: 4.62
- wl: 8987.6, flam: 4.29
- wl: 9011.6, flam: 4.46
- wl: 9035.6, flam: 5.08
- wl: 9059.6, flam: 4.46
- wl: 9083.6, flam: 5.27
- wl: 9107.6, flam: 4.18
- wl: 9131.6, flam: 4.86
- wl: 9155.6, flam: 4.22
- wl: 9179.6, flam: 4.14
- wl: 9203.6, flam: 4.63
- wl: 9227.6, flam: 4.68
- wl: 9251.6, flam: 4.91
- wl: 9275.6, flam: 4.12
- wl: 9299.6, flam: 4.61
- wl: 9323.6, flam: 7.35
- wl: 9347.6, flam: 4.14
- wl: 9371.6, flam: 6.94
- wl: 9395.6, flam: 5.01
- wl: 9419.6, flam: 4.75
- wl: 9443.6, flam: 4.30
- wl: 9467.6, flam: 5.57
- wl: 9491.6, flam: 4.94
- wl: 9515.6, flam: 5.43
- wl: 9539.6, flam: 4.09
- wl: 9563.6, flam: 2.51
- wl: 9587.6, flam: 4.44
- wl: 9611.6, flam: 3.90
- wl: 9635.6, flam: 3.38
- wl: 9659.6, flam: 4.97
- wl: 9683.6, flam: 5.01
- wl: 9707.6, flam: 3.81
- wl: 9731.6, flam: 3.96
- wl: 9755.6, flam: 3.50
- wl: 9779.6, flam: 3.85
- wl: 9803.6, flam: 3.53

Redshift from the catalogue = 0.288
